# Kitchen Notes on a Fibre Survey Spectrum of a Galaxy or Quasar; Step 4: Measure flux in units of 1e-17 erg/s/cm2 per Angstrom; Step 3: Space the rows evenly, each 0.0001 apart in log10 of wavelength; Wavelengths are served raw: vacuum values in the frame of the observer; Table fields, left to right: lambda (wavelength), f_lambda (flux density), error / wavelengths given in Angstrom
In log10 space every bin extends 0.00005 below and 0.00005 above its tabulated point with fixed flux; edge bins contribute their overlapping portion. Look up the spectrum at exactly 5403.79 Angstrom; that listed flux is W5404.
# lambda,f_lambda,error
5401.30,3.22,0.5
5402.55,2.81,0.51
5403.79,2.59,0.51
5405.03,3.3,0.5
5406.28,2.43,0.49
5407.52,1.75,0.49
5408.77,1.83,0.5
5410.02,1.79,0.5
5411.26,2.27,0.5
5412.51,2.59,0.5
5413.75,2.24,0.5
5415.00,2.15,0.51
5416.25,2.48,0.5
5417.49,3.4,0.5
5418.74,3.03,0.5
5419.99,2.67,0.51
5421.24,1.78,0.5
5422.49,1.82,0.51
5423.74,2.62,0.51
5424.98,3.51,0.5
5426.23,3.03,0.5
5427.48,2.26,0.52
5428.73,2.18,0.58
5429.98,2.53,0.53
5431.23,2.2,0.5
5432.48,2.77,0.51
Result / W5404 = 2.59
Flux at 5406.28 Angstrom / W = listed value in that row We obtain 2.43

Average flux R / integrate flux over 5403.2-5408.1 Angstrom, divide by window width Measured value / 2.53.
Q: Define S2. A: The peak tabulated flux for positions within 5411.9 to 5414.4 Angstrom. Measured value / 2.59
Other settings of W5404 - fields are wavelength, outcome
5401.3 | 3.22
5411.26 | 2.27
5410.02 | 1.79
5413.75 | 2.24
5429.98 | 2.53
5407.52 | 1.75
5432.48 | 2.77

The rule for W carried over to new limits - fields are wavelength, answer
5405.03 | 3.3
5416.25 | 2.48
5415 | 2.15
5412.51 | 2.59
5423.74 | 2.62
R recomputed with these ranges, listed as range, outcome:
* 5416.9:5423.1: 2.53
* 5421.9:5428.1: 2.66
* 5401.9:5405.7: 2.89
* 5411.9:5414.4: 2.41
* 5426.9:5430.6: 2.32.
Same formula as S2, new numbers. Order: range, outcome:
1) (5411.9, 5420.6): 3.4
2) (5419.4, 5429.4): 3.51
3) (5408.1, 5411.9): 2.27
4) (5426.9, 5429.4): 2.26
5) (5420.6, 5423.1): 1.82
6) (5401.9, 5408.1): 3.3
